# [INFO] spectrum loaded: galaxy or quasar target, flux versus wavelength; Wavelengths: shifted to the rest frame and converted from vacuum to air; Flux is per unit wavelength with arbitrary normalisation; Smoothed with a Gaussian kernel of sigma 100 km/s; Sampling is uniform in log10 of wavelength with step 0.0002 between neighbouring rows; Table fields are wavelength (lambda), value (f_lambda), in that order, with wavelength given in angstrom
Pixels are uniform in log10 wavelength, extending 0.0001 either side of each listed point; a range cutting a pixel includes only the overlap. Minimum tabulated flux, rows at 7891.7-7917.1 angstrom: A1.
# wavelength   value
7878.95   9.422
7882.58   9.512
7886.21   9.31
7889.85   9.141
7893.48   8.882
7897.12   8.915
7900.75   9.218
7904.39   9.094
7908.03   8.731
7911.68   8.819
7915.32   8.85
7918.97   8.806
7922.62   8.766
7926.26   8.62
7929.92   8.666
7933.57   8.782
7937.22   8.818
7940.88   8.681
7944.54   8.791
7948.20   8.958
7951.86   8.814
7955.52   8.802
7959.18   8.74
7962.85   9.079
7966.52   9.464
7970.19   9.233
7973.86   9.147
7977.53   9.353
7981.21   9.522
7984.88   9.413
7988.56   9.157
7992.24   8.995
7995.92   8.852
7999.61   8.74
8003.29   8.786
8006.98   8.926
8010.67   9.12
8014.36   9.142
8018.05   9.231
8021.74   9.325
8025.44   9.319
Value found 8.731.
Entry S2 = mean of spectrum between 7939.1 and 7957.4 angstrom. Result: 8.81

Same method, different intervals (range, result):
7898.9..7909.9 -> 9.01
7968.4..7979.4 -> 9.24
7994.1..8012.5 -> 8.88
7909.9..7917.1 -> 8.84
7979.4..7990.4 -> 9.37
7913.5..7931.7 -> 8.74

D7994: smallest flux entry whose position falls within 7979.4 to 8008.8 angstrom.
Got 8.74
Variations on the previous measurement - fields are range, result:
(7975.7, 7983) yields 9.353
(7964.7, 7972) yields 9.233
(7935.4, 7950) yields 8.681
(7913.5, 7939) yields 8.62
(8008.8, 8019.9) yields 9.12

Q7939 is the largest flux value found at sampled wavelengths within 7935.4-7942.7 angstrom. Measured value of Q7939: 8.818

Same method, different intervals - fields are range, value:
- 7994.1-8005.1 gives 8.852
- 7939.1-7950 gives 8.958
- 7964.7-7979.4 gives 9.464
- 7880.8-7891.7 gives 9.512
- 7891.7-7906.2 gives 9.218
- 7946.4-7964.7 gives 9.079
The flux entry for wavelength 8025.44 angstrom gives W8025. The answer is 9.319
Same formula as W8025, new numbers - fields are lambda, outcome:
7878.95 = 9.422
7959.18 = 8.74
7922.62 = 8.766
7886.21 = 9.31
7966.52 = 9.464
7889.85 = 9.141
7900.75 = 9.218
